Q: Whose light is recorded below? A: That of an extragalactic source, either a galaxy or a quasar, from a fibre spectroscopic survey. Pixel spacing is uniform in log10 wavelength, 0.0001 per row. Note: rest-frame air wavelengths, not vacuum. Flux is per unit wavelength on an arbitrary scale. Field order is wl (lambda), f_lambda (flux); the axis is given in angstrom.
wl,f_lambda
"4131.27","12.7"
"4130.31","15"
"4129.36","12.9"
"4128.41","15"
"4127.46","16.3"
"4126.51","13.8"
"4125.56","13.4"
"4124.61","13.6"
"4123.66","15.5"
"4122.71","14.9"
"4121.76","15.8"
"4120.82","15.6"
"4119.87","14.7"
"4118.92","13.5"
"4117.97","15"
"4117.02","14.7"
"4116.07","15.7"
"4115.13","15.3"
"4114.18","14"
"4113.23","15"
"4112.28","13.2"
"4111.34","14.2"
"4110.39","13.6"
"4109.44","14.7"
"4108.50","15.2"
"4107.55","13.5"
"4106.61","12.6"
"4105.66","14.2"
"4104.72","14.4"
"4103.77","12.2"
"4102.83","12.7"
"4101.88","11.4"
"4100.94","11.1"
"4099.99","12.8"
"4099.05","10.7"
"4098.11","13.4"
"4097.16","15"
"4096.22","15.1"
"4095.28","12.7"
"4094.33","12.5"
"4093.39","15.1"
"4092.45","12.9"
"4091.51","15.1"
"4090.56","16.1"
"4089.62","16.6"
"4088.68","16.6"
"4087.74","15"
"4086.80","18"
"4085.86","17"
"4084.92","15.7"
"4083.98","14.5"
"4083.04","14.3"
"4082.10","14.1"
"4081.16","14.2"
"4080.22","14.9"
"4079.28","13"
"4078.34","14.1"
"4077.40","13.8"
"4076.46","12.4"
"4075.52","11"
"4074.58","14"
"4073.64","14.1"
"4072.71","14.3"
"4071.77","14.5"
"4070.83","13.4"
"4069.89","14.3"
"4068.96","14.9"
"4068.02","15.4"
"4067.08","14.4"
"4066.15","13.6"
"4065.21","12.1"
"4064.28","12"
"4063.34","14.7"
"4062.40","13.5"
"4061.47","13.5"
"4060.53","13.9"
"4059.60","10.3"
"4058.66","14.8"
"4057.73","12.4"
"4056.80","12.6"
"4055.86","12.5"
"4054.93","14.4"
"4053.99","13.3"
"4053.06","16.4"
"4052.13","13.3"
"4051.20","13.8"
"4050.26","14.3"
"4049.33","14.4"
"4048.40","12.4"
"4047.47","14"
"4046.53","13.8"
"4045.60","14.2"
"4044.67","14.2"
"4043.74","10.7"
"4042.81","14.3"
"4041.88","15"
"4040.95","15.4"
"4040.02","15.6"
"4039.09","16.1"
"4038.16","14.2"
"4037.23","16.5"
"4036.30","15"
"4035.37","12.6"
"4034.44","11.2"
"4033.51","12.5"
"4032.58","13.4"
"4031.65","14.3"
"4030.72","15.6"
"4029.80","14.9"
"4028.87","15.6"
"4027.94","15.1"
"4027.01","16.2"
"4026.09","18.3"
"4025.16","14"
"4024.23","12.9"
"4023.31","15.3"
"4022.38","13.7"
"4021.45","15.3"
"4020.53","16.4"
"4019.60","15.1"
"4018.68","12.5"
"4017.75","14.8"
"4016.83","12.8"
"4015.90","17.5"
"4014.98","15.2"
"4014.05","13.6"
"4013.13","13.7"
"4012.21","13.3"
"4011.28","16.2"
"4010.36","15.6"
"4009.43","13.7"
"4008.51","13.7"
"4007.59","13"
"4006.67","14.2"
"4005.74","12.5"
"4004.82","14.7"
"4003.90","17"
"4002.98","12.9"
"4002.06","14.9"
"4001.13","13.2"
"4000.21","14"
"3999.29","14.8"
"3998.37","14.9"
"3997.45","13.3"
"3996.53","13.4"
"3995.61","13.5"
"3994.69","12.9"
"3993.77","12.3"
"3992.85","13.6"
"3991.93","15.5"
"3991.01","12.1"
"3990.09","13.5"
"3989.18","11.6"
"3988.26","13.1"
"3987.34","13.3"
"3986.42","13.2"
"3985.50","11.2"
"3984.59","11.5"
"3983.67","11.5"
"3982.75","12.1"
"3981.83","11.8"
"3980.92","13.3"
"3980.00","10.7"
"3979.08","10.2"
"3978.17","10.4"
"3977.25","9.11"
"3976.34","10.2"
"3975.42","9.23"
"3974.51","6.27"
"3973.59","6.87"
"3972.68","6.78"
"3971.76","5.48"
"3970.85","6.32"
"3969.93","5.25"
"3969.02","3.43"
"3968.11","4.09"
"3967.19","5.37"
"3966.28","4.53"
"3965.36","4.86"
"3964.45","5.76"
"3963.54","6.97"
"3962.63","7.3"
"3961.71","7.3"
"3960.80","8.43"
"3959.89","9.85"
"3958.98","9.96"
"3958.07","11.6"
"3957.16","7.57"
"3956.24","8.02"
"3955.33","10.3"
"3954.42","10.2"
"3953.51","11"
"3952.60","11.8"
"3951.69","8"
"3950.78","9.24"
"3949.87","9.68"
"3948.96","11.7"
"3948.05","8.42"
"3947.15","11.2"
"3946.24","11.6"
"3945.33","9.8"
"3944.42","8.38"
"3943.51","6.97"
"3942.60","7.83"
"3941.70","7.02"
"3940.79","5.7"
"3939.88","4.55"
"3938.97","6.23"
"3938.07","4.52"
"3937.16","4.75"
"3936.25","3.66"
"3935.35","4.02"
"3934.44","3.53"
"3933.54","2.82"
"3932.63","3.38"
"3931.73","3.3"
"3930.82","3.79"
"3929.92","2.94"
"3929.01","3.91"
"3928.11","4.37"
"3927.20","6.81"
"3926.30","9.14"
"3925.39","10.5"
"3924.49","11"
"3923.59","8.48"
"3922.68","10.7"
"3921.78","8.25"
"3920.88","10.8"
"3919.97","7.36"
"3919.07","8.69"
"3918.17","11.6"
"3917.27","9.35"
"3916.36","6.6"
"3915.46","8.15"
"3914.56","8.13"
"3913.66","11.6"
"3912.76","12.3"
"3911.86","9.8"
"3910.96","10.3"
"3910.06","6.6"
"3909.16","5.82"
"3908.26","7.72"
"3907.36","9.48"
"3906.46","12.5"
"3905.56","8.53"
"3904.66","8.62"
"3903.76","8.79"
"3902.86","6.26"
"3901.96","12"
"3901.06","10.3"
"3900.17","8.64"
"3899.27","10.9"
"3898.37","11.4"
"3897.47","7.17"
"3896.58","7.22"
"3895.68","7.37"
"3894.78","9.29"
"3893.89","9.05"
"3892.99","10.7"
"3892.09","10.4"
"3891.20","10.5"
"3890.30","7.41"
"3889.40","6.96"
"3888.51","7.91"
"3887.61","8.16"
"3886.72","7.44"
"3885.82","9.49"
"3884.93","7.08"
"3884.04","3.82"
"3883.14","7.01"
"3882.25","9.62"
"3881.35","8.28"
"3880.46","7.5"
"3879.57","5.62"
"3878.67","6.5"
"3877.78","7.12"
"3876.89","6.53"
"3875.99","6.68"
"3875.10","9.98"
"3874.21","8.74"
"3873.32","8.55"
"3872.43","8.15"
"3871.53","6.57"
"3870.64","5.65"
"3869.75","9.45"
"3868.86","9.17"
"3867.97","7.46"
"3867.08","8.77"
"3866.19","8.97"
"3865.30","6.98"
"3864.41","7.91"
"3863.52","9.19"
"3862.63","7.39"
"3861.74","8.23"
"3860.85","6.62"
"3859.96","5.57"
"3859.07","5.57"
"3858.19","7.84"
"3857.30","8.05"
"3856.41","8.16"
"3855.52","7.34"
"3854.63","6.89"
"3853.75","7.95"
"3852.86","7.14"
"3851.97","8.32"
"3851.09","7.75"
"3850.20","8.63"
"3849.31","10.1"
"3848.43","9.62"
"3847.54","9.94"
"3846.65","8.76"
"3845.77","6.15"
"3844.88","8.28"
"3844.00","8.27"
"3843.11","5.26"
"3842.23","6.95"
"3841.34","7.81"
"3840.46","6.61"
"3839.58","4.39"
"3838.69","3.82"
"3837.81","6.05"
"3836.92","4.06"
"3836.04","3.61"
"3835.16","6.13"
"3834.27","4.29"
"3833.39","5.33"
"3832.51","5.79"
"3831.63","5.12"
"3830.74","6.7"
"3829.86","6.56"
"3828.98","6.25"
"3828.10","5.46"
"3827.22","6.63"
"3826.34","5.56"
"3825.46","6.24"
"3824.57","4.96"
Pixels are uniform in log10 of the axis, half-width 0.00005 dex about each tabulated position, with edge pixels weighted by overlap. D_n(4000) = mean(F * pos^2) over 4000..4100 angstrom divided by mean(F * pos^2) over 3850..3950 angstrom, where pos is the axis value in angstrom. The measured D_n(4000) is 1.95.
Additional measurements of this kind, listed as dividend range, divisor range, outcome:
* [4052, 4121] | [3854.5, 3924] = 1.85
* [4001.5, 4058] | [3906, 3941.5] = 2.08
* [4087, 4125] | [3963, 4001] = 1.47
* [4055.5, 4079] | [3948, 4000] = 1.42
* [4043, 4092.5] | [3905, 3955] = 1.90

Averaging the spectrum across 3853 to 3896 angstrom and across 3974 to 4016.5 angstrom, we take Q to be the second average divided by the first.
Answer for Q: 1.7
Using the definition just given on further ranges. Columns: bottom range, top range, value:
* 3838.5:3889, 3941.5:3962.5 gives 1.24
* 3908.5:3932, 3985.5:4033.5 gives 1.75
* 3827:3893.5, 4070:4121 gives 1.93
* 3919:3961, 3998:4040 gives 1.89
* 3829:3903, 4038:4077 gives 1.81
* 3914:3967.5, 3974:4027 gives 1.75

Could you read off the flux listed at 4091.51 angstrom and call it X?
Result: 15.1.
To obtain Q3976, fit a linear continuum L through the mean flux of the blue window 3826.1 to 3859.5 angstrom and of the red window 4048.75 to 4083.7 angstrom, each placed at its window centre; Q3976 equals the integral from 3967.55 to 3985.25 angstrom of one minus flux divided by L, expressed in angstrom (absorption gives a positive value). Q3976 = 3.7 angstrom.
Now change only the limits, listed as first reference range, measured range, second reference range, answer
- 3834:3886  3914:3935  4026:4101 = 5.13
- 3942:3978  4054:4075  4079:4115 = -1.45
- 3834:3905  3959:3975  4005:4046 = 7.57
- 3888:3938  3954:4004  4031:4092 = 2.59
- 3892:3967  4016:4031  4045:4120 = -4.17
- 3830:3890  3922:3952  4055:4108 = 8.30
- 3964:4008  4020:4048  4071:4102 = -4.71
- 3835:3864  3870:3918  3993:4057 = 2.87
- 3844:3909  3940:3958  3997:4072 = 2.96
